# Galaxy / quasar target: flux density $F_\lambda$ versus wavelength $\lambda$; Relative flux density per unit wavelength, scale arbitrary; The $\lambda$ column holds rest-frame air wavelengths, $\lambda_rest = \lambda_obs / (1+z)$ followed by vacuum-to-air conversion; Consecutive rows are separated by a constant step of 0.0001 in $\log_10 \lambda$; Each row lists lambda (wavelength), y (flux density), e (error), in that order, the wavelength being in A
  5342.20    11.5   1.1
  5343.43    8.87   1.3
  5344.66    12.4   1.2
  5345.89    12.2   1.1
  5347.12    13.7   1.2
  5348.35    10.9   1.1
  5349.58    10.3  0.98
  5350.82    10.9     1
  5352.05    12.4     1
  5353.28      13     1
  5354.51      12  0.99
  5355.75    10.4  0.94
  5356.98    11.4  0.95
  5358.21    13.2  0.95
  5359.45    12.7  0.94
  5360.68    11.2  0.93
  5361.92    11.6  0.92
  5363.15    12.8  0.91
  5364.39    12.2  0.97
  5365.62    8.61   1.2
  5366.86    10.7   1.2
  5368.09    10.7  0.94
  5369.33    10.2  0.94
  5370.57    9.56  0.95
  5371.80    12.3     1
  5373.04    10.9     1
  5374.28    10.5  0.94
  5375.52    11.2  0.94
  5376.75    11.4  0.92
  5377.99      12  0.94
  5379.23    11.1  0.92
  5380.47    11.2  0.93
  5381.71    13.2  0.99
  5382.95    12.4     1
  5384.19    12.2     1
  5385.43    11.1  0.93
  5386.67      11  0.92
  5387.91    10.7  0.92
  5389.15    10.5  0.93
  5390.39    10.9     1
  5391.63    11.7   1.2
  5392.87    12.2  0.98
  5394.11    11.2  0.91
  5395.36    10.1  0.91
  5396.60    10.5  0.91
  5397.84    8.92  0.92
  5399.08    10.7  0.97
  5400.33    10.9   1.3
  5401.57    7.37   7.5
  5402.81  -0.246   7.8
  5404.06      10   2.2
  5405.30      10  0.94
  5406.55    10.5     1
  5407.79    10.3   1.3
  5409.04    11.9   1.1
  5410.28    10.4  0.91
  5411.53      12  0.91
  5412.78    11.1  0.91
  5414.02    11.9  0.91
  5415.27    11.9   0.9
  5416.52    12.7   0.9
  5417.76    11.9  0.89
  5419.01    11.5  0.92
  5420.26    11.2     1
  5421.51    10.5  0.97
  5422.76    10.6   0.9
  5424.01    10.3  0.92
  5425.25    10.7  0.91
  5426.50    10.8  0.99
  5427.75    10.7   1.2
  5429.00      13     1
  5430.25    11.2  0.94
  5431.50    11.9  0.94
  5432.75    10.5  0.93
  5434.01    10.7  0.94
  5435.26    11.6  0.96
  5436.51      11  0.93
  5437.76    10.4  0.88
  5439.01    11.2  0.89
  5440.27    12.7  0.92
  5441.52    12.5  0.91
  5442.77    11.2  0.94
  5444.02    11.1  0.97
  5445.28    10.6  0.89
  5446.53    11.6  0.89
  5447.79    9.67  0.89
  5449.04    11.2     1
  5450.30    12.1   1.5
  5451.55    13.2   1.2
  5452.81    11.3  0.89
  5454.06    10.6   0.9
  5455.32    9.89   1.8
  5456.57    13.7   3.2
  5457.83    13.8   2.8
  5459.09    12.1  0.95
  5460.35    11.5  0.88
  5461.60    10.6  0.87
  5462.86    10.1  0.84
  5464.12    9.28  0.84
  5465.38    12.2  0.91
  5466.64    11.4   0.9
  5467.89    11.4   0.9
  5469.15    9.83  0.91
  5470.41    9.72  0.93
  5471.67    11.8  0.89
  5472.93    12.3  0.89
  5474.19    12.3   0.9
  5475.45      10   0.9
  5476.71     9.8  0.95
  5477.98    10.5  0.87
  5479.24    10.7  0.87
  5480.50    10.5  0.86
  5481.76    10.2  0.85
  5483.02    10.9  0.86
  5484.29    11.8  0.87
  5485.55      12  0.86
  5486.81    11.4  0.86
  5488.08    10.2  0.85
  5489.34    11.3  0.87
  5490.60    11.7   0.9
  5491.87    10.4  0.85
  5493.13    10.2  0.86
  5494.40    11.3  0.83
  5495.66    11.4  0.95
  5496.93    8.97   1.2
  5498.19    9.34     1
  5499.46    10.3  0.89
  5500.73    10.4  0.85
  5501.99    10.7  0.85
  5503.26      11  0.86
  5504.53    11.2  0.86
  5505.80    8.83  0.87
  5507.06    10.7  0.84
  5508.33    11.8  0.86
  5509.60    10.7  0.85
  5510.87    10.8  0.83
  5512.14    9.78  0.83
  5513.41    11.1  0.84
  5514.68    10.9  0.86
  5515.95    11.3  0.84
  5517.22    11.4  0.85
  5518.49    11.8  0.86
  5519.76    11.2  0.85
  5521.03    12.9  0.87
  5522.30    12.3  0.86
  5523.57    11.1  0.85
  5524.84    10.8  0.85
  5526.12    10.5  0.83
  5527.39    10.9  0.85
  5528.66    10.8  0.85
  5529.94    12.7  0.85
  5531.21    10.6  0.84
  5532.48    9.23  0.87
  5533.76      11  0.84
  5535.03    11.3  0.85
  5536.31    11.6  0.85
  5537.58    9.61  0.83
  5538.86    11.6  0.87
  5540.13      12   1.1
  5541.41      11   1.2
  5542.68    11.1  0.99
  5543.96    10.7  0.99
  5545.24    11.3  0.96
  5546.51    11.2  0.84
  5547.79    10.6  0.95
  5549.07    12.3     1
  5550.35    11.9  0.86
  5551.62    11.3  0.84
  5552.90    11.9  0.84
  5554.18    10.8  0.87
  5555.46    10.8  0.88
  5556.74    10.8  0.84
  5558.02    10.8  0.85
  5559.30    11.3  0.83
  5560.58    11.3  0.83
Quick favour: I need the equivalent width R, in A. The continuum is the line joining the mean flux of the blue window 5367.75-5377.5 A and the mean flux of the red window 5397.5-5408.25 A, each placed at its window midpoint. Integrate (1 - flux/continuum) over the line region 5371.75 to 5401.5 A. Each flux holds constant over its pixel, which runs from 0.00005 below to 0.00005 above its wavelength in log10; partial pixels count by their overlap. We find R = -3.82 A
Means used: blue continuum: 10.9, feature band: 11.1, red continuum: 8.69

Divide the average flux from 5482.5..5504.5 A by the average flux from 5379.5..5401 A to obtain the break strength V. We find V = 0.97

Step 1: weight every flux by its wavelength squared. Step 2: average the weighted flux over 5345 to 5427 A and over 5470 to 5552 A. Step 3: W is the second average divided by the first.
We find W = 1.0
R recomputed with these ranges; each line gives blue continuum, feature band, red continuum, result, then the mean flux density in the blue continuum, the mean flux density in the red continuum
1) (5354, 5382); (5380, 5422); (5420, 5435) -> 1.7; 11.3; 11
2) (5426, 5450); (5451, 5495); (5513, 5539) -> 0.3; 11.3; 11.2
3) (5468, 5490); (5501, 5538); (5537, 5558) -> 0.3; 10.9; 11.2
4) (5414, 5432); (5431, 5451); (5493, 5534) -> 0.0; 11.4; 10.9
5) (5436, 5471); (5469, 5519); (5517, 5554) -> 2.1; 11.3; 11.3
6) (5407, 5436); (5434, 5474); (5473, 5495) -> -0.9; 11.3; 10.9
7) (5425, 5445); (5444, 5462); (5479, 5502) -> -0.7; 11.3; 10.7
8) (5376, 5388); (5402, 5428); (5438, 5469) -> 2.4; 11.7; 11.4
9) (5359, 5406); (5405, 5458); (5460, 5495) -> -2.6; 10.7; 10.9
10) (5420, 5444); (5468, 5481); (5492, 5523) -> 0.3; 11.2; 10.8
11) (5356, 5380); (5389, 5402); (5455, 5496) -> 0.8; 11.3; 11.1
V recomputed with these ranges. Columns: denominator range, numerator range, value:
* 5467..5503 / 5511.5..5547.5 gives 1.03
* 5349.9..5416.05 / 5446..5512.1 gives 1.00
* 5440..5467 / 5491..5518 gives 0.93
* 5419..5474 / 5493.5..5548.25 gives 0.97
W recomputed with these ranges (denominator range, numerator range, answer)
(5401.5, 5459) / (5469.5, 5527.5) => 1.01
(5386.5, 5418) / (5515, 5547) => 1.13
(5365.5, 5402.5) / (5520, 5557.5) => 1.10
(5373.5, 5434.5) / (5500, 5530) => 1.06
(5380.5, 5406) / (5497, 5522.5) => 1.10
